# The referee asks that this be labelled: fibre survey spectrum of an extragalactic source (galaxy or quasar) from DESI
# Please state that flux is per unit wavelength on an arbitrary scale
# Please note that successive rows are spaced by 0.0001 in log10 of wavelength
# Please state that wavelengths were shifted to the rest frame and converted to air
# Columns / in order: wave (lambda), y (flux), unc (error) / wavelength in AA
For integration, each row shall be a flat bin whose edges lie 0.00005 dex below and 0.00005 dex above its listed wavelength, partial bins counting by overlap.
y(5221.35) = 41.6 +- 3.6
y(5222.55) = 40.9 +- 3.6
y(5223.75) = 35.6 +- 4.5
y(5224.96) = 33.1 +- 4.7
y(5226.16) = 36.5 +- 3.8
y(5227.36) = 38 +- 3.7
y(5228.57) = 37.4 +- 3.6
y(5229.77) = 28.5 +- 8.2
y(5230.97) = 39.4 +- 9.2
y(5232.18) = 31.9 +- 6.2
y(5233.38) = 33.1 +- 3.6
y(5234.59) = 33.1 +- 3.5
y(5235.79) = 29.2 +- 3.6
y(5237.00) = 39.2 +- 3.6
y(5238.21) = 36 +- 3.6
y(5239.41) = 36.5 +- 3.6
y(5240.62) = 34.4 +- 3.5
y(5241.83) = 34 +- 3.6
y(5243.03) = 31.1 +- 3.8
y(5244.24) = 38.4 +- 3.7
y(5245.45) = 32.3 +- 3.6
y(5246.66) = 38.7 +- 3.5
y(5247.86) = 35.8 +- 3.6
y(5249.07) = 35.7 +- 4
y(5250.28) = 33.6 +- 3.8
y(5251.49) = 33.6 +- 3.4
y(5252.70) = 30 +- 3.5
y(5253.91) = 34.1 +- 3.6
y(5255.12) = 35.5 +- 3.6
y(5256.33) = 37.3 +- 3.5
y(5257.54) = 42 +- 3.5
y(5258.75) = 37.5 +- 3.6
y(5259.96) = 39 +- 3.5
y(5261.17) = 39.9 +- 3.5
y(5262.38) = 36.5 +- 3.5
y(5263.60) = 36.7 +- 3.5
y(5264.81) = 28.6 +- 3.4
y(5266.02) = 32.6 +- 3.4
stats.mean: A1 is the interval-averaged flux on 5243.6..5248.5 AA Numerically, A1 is 36.3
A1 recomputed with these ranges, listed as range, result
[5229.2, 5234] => 33.2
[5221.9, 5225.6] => 36.6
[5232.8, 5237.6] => 33.6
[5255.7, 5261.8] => 39.1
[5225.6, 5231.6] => 35.9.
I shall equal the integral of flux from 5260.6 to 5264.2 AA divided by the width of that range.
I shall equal 37.6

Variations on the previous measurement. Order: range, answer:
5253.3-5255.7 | 34.8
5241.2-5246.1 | 34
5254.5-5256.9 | 36.4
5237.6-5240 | 36.3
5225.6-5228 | 37.2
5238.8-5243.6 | 34.1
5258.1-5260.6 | 38.4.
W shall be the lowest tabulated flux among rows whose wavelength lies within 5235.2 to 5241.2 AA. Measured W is 29.2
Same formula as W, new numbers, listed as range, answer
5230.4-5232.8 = 31.9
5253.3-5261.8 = 34.1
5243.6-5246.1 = 32.3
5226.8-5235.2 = 28.5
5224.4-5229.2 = 33.1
